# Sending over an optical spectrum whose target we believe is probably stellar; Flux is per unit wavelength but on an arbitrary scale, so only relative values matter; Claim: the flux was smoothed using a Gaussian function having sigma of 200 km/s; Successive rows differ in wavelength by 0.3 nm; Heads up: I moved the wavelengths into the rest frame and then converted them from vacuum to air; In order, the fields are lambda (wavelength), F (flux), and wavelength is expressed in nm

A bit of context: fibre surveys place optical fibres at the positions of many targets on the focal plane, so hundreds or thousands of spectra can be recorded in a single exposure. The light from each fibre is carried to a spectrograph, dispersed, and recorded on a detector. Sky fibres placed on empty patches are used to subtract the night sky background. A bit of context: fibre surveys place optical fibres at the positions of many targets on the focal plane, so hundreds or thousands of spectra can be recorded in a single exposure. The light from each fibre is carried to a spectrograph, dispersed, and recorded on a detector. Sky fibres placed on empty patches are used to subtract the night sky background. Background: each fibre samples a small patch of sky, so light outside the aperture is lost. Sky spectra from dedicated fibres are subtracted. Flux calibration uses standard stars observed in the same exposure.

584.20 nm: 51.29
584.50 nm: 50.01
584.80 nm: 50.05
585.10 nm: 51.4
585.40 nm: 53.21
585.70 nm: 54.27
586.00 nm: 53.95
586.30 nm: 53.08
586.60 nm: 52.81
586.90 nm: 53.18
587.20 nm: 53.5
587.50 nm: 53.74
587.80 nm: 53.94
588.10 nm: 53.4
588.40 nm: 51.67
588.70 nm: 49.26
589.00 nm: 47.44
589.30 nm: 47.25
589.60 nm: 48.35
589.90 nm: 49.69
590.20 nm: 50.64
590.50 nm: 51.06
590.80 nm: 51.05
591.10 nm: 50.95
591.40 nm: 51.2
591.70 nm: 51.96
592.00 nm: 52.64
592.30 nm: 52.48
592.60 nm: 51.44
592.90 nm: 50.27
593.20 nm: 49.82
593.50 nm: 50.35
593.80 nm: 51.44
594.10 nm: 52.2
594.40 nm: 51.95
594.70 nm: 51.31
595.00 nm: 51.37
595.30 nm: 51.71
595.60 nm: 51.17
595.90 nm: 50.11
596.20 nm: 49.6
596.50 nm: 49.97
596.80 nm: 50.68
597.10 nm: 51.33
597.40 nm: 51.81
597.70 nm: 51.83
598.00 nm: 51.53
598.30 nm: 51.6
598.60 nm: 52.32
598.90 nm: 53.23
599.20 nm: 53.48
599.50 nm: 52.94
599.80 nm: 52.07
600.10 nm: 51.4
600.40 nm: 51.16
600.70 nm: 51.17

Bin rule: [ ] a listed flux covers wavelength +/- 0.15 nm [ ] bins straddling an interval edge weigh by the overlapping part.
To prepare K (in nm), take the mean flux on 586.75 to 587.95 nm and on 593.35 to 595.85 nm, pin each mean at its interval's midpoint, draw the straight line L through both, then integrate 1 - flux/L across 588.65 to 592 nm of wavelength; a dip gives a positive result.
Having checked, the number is 0.17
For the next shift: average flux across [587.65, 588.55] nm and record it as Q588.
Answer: 53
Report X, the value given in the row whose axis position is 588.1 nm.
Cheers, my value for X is 53.4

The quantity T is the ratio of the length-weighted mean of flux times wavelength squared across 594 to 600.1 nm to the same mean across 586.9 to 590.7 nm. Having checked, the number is 1.04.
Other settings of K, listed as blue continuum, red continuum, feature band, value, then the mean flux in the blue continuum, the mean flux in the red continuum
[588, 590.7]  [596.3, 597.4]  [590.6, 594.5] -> -0.09 nm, 49.8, 50.8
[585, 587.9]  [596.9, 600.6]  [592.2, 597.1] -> 0.14 nm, 53.3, 52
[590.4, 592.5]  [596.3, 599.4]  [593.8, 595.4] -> 0.00 nm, 51.6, 51.8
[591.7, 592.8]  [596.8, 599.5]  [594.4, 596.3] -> 0.04 nm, 52.1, 52.1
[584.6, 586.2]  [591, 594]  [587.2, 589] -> 0.00 nm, 52.5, 51.3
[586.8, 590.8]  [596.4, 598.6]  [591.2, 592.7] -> -0.02 nm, 51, 51.4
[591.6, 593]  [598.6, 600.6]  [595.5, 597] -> 0.05 nm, 51.8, 52.3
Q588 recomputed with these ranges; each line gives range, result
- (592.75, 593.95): 50.5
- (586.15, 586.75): 52.9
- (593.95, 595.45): 51.7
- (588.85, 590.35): 48.7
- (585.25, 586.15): 53.8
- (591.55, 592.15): 52.3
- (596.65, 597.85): 51.4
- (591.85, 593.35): 51.3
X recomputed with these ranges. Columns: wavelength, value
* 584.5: 50.01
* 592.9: 50.27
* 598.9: 53.23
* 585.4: 53.21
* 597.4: 51.81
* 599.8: 52.07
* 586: 53.95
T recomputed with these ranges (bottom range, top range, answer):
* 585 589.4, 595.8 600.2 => 1.03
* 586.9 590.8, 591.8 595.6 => 1.03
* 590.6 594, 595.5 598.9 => 1.02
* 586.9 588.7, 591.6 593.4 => 0.99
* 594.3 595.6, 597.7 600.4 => 1.03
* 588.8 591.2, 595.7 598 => 1.05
